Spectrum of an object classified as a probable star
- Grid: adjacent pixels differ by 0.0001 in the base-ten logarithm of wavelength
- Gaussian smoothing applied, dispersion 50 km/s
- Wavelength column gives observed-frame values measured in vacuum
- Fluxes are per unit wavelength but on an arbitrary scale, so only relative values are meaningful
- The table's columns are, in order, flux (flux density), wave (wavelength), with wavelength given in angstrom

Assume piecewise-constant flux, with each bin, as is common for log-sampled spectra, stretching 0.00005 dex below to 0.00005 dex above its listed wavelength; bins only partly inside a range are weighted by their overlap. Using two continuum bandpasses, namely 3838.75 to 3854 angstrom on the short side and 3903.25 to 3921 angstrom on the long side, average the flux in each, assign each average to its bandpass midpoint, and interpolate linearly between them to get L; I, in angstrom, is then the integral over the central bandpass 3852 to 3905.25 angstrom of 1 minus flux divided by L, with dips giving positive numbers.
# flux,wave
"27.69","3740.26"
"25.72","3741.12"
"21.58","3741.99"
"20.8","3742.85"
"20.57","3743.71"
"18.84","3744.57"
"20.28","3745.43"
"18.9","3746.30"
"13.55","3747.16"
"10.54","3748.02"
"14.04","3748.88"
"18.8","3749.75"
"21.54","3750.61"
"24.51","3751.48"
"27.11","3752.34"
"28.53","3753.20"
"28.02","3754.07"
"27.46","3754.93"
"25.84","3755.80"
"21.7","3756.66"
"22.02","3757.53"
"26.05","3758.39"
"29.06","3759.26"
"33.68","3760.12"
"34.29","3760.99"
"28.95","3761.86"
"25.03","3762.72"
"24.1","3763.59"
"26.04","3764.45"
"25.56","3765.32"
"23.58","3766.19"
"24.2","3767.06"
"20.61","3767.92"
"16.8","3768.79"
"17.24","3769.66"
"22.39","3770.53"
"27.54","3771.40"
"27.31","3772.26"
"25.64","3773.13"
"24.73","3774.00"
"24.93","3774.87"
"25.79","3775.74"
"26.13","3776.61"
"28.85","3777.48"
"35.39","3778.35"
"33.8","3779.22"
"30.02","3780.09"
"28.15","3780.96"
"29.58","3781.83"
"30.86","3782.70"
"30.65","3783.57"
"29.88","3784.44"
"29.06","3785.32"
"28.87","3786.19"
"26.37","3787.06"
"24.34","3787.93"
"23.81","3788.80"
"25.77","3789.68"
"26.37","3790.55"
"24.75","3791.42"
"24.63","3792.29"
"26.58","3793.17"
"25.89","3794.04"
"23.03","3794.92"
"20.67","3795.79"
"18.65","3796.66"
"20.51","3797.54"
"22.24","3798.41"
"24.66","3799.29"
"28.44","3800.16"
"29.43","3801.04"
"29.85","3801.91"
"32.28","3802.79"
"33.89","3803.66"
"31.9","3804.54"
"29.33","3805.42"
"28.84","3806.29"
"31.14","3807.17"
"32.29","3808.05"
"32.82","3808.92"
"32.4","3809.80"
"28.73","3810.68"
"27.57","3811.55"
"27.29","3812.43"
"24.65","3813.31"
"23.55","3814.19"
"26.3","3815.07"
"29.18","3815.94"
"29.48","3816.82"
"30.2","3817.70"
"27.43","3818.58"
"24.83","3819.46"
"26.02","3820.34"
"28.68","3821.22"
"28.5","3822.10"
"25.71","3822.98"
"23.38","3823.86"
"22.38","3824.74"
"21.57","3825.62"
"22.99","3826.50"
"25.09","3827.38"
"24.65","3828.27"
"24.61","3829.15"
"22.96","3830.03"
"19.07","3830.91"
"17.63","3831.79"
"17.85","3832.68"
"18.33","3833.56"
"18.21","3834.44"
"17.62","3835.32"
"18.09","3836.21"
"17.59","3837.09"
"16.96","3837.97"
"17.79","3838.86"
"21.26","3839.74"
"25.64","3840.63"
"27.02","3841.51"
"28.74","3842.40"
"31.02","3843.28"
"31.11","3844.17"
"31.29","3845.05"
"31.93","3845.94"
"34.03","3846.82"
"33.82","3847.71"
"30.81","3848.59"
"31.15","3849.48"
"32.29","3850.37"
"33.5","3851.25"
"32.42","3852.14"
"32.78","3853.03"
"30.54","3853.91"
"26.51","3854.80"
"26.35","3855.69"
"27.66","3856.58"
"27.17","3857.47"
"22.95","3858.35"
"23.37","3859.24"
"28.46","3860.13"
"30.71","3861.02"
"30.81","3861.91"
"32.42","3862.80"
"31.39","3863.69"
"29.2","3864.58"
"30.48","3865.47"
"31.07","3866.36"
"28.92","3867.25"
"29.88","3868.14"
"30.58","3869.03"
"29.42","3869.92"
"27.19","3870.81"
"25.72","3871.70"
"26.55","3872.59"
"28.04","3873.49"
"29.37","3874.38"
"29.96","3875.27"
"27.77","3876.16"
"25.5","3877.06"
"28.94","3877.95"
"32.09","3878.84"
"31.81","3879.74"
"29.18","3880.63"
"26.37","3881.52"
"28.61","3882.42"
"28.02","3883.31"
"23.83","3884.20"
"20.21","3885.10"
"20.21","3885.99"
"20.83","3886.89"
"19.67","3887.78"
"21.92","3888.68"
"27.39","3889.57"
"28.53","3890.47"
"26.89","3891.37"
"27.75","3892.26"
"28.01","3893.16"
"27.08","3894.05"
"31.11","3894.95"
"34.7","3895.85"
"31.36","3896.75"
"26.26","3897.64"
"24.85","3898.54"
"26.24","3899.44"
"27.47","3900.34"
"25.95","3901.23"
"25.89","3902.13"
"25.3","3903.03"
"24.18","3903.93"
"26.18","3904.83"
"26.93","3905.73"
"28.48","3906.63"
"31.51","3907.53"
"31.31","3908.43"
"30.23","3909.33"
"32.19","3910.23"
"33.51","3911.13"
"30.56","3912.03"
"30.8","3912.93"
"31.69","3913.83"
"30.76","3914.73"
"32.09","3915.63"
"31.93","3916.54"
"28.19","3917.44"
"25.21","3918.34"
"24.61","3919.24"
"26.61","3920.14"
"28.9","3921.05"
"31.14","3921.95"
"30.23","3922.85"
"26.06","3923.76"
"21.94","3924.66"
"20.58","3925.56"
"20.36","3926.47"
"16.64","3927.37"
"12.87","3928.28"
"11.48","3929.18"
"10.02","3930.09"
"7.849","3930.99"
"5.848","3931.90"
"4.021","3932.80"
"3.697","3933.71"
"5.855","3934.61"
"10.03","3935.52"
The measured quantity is 3.7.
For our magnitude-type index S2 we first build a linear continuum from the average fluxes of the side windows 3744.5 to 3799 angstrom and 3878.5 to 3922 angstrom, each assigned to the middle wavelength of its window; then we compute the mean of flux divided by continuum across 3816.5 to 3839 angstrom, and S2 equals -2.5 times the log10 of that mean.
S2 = 0.159 mag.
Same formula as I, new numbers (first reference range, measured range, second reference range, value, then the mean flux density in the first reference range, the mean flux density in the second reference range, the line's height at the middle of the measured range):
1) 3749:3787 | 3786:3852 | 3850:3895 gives 2.5 angstrom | 26.4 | 28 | 27.2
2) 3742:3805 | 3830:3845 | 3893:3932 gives 2.2 angstrom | 25.3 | 25.9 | 25.6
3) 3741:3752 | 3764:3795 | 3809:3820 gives -4.0 angstrom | 19.1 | 27.8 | 23.3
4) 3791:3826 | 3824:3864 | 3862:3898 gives 2.2 angstrom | 27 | 27.9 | 27.4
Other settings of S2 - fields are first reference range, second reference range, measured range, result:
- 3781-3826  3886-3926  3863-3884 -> -0.05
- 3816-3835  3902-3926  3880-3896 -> 0.04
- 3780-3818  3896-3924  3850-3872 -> -0.04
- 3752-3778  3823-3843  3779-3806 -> -0.14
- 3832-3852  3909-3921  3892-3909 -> 0.04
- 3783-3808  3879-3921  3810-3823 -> -0.01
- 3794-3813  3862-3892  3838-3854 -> -0.07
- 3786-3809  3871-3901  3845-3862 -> -0.11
